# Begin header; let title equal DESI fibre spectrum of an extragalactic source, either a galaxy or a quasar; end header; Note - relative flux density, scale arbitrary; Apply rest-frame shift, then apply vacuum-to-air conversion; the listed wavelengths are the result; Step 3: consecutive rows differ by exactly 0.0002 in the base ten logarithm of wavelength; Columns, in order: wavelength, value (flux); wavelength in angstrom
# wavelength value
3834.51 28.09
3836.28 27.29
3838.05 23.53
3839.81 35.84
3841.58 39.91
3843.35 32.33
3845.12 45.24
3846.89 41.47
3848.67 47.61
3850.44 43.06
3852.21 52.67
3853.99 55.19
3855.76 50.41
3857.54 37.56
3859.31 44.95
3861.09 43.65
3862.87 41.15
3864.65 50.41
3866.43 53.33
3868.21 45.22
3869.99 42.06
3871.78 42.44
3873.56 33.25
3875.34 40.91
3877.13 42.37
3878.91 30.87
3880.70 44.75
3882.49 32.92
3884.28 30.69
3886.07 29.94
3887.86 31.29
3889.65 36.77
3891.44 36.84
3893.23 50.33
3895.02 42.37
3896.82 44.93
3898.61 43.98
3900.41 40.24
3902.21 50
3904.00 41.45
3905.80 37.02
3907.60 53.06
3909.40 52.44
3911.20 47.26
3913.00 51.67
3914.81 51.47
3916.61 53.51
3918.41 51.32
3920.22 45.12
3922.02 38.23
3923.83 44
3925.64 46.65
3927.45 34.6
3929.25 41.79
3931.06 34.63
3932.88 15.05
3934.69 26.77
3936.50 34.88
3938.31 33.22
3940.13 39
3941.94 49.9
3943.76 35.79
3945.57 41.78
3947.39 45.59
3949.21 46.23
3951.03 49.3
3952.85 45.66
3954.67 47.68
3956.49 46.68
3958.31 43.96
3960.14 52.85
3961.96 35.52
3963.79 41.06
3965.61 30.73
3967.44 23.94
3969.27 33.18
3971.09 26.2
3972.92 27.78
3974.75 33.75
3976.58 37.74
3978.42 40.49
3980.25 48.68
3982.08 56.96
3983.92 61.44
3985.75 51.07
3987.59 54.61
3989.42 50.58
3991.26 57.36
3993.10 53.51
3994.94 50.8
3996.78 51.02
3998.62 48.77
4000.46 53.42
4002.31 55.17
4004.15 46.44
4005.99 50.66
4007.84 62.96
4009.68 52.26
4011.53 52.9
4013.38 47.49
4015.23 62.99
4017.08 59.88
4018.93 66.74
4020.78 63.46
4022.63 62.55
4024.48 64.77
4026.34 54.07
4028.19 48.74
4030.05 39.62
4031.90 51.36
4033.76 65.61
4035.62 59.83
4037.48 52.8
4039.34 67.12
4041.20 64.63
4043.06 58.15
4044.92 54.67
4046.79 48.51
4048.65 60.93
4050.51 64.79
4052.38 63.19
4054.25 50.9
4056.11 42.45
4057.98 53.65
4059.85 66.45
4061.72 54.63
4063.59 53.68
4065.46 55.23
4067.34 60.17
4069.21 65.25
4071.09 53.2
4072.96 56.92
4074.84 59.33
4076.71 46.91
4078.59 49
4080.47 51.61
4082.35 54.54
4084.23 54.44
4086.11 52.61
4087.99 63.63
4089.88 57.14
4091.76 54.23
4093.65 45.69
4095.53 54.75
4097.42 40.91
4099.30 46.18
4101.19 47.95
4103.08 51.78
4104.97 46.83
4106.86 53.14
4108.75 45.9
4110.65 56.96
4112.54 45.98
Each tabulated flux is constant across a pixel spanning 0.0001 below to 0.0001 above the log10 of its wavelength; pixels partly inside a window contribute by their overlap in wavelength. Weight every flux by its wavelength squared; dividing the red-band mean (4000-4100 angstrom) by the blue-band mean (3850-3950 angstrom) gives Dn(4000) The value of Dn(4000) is 1.4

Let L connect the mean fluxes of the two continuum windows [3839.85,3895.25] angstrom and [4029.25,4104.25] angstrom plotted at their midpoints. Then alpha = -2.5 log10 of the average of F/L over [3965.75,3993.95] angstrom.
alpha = 0.13 mag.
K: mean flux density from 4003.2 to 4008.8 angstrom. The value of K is 53.4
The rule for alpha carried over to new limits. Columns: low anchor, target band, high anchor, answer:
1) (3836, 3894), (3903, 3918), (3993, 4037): -0.08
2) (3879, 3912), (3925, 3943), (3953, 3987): 0.16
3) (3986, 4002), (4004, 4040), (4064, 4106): -0.08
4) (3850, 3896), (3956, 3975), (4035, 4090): 0.34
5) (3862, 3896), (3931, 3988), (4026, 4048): 0.19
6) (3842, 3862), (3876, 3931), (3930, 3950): -0.07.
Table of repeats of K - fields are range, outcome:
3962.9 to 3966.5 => 36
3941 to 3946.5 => 42.5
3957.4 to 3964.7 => 43.3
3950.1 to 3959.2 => 46.7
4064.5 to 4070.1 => 60.1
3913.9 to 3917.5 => 52.4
